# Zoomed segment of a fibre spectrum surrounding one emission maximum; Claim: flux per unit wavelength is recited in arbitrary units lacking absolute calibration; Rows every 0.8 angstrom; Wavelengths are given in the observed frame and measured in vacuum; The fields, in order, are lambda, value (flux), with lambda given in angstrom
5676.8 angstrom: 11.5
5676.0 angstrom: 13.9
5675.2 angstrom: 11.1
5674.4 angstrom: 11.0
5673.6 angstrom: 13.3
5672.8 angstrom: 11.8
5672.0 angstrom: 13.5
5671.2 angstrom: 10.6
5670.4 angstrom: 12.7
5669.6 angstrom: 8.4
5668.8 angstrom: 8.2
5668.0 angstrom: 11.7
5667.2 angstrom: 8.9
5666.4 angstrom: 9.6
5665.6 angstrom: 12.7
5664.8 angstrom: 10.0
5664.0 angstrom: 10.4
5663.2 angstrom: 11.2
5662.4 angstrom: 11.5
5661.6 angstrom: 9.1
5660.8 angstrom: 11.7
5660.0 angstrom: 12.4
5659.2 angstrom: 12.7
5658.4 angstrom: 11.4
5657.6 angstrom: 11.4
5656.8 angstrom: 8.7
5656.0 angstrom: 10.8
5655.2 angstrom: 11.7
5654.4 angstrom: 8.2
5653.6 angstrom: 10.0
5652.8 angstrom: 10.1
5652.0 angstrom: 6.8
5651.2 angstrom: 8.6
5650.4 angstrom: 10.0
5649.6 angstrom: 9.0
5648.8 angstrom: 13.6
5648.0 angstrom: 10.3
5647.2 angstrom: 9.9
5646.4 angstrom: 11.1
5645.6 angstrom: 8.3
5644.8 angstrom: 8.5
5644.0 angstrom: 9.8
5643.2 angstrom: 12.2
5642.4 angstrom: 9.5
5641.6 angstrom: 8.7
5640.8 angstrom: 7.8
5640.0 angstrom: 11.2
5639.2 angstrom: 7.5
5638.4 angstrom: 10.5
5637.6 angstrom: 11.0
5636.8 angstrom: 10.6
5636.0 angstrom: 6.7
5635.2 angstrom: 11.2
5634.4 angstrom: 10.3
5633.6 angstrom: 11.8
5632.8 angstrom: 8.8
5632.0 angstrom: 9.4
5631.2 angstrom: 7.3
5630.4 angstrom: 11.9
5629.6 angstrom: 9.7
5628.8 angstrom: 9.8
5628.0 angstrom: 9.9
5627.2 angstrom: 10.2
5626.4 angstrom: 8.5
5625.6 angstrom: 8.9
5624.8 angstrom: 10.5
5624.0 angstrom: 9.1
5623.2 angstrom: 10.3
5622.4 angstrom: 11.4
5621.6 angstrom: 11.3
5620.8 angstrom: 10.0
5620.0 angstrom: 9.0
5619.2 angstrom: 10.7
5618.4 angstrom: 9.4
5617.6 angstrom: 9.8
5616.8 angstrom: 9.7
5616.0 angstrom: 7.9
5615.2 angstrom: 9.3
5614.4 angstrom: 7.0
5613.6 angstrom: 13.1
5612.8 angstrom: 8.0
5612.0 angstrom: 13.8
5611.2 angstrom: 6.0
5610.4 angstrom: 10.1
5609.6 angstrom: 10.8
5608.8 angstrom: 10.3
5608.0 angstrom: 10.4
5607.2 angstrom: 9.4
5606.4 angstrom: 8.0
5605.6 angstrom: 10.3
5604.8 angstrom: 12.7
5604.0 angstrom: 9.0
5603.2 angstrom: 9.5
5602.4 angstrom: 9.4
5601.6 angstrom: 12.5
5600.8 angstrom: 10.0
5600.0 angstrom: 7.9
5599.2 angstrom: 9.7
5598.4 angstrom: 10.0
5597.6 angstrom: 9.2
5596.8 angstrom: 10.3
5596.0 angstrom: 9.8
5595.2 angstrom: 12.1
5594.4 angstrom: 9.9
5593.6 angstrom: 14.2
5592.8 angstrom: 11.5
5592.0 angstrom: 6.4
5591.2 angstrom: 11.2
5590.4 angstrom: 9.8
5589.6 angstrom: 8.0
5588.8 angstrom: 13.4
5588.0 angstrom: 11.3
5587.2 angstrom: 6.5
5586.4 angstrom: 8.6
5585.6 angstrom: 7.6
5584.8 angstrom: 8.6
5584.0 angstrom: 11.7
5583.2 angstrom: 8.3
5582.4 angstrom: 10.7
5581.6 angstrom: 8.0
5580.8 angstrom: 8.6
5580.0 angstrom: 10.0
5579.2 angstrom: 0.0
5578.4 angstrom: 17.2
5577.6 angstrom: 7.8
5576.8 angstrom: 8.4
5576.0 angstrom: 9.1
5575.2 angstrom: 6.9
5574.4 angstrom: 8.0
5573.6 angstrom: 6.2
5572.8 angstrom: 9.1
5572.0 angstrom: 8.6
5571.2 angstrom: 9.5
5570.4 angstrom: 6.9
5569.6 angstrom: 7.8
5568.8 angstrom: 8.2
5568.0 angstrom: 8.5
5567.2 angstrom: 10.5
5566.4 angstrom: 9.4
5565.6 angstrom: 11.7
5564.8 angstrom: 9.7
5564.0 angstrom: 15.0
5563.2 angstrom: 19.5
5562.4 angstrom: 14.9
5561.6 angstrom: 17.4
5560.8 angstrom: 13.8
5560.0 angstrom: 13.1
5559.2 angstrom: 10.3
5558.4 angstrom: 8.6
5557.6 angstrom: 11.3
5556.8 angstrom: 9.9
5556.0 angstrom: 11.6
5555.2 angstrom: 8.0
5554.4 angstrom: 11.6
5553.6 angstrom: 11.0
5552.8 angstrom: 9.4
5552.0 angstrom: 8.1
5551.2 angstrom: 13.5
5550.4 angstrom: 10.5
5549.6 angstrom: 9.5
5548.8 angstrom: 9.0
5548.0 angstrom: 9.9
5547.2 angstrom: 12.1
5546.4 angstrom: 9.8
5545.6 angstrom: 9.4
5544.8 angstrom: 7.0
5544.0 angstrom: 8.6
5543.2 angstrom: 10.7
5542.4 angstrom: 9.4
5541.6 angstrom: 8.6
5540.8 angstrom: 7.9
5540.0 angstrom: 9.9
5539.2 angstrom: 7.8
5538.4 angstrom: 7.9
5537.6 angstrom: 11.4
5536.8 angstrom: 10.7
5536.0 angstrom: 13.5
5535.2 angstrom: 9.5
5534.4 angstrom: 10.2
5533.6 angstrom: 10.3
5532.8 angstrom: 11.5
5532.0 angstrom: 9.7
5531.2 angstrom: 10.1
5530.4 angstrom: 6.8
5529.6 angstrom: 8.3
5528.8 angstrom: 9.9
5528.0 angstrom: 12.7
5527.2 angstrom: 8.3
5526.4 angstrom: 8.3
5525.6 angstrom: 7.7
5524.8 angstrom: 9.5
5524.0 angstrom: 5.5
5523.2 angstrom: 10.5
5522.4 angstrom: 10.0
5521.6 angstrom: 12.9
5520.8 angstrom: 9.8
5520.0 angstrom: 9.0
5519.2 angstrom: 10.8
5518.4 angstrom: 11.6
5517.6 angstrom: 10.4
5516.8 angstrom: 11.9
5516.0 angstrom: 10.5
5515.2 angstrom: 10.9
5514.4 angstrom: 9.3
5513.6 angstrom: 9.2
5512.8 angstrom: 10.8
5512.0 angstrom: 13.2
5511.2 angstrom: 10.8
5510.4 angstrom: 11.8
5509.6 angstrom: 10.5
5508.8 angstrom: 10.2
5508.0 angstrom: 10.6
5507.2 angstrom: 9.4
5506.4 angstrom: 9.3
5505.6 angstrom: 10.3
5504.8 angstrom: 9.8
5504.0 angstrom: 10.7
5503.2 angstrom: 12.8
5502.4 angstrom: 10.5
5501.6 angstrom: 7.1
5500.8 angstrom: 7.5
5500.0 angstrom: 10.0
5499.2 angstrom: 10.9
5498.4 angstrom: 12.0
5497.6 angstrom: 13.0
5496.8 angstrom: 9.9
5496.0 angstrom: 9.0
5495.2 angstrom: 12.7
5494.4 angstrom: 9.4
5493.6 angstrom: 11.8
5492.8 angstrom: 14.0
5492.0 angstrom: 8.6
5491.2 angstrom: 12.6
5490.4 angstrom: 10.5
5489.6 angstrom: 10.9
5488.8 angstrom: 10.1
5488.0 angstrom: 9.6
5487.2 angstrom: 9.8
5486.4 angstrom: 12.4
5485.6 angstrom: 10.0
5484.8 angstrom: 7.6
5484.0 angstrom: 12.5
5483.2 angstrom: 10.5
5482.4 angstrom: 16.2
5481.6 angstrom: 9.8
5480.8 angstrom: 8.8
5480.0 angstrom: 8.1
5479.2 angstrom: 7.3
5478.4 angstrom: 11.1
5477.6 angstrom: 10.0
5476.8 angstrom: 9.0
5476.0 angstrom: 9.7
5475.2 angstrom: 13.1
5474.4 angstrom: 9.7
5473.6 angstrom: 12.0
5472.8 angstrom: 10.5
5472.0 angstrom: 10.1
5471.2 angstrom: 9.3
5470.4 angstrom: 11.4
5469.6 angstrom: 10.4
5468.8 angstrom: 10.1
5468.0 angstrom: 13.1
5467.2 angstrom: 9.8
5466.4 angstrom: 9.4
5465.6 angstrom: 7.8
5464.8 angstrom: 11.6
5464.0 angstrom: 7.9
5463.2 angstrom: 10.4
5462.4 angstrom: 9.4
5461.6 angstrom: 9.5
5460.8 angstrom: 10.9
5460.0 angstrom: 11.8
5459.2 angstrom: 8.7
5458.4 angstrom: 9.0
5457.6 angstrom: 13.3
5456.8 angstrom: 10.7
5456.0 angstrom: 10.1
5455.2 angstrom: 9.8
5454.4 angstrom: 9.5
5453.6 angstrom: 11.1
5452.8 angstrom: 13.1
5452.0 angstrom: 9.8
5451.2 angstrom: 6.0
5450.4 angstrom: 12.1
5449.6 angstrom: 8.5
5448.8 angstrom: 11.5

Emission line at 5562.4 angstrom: H-beta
